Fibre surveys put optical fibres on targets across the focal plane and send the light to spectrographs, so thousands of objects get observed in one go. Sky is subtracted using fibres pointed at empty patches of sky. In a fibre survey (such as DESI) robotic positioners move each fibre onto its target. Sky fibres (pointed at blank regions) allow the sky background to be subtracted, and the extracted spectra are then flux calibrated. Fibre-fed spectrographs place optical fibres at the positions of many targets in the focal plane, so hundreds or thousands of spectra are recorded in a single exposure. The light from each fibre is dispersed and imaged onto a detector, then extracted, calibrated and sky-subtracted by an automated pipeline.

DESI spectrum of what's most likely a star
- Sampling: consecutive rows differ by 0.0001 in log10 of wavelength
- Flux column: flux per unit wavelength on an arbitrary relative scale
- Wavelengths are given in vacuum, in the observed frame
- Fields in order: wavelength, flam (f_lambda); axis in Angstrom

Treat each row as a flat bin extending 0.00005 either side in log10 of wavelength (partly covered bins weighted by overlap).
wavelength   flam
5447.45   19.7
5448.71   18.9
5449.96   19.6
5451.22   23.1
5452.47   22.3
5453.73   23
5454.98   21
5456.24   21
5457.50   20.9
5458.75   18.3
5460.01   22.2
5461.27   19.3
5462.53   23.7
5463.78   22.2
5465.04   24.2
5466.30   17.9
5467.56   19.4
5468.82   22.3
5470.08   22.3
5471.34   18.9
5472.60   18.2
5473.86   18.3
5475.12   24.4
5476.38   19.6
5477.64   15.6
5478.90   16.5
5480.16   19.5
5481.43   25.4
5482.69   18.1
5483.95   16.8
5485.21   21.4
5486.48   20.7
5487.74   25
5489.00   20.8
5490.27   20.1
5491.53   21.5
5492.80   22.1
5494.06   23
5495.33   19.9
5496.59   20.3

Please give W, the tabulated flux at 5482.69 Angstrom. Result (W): 18.1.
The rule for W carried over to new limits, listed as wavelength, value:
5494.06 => 23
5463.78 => 22.2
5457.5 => 20.9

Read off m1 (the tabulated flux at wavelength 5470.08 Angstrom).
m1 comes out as 22.3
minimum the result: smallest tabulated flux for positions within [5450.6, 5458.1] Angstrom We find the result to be 20.9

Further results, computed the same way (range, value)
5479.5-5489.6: 16.8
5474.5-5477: 19.6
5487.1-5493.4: 20.1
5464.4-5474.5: 17.9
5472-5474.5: 18.2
